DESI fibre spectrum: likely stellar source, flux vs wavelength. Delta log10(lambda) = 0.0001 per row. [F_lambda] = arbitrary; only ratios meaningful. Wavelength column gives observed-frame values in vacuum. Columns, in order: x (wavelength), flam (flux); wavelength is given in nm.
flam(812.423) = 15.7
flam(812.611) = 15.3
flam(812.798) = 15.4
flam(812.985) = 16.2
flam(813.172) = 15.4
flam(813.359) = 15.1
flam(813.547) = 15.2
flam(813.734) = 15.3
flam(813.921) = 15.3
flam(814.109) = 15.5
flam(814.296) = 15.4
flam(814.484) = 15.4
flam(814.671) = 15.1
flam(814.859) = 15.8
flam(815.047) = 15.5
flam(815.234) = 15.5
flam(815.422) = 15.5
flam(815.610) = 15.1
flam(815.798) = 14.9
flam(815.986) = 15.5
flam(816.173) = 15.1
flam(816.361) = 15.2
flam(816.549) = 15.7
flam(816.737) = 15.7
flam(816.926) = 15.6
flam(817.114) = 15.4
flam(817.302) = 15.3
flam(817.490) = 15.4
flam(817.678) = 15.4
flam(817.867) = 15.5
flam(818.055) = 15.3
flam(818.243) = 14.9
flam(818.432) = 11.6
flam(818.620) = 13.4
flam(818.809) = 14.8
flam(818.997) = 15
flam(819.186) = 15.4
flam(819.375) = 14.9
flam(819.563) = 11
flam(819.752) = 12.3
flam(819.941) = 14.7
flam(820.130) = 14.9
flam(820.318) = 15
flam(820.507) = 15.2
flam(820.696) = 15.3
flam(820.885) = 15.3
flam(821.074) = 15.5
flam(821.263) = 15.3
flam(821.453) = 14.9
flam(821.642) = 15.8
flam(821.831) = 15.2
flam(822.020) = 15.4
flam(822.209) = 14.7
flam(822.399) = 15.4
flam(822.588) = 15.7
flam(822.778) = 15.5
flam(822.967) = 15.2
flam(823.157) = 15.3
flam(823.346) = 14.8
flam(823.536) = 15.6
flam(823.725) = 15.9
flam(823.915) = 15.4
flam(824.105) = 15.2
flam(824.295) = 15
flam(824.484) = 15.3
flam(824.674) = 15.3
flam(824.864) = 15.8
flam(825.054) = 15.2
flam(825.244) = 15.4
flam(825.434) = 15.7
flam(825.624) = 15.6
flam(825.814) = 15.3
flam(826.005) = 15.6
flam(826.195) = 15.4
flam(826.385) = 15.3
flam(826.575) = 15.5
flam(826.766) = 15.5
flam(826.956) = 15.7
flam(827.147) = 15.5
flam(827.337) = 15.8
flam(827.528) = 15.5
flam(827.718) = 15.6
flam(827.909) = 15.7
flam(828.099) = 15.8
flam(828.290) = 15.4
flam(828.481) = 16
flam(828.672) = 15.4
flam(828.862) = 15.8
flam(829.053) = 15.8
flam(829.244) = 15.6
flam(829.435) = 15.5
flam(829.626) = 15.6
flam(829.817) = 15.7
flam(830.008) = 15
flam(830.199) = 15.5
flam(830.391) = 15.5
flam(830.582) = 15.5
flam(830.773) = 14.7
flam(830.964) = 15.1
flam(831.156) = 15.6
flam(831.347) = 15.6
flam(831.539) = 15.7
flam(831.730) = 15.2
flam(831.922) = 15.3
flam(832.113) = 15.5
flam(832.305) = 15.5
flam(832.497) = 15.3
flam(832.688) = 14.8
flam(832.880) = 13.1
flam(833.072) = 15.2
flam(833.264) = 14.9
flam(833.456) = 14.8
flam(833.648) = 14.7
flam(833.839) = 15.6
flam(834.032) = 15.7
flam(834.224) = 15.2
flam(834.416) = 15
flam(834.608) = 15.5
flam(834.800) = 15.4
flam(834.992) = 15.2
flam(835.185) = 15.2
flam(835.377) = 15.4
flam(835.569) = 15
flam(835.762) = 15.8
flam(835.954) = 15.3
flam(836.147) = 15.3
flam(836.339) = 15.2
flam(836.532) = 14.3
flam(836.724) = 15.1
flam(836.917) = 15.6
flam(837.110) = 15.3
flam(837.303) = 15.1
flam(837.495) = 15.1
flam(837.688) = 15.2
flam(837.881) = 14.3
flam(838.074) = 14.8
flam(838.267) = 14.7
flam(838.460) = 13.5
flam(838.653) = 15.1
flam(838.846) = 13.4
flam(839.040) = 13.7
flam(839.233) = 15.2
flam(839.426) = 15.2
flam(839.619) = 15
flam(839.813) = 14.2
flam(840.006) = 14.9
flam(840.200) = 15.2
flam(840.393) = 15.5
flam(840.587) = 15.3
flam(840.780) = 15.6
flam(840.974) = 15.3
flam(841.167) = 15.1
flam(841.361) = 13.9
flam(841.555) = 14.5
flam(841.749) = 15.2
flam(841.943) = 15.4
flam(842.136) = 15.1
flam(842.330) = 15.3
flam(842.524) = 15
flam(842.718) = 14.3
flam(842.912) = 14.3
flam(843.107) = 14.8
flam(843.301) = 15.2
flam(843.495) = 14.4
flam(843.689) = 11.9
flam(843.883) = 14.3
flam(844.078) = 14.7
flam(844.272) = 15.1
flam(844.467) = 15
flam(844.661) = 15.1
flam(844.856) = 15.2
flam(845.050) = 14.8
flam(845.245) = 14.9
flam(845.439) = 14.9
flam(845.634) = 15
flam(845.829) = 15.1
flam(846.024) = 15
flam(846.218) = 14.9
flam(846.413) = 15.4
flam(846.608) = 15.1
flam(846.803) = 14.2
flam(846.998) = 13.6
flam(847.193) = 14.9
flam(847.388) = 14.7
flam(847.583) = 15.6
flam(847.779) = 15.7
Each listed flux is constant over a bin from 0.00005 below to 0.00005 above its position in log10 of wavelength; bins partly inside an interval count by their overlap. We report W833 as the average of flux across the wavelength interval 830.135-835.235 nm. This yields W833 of 15.2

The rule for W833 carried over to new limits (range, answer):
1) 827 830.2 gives 15.6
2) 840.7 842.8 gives 15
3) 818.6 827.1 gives 15.1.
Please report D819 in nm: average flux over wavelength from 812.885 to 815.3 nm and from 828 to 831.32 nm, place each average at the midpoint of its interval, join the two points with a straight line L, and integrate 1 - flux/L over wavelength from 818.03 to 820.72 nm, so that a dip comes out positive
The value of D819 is 0.221 nm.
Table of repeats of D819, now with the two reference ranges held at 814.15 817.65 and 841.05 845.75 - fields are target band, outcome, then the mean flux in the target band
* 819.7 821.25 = 0.04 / 14.9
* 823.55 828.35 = -0.11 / 15.5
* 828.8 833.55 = -0.08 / 15.3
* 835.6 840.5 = -0.01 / 14.9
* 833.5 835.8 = -0.05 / 15.3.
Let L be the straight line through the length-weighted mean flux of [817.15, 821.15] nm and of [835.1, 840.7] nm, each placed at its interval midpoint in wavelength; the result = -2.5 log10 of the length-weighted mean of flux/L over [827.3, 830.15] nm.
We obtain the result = -0.06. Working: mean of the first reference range 14.6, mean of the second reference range 14.9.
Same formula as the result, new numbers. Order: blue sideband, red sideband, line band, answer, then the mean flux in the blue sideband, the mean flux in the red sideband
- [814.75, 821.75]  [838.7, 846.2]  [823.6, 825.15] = -0.036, 14.9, 14.8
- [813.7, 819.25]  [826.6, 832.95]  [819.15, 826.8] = 0.011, 15.1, 15.4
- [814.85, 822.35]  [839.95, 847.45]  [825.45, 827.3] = -0.043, 14.9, 14.8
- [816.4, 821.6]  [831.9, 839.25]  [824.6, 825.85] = -0.045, 14.8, 15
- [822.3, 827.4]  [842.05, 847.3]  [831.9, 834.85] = 0.003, 15.4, 14.7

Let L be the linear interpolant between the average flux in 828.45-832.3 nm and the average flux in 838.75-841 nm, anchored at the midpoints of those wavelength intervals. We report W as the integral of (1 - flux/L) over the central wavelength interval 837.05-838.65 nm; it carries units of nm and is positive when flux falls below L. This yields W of 0.02 nm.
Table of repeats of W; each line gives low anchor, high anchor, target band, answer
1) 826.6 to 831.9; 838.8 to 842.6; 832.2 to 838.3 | 0.05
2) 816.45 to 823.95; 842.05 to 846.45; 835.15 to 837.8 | -0.07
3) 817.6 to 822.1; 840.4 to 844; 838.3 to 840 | 0.03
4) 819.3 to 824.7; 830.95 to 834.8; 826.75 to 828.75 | -0.07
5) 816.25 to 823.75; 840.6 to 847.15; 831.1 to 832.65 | -0.06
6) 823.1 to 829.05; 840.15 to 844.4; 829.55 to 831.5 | -0.01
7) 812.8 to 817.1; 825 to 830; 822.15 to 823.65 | 0.02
